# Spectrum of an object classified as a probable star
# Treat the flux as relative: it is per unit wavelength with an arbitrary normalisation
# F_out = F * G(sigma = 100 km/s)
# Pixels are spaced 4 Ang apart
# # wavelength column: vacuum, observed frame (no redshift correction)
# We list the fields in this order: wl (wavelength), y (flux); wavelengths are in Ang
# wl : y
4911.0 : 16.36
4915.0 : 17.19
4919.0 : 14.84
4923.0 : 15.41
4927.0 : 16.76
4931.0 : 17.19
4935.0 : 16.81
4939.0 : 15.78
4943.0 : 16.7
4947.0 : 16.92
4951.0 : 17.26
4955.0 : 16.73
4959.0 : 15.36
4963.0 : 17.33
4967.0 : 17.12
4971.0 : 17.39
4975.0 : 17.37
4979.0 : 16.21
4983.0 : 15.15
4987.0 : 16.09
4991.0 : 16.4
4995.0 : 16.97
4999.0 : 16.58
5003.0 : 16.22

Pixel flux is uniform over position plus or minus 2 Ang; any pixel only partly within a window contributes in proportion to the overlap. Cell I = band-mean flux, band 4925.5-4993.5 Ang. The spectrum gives 16.6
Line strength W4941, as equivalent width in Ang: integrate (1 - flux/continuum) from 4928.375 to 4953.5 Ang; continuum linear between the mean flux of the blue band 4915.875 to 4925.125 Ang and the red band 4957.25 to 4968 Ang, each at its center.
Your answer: -1.3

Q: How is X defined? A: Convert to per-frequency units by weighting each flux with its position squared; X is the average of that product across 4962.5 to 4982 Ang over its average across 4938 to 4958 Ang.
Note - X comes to 1.03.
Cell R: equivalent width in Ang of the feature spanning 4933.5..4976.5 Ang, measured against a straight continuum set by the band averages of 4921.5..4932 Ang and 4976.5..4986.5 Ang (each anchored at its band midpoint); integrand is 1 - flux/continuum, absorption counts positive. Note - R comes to -1.8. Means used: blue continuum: 16.4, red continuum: 15.8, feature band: 16.8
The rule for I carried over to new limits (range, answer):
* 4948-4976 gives 16.9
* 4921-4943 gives 16.4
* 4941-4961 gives 16.6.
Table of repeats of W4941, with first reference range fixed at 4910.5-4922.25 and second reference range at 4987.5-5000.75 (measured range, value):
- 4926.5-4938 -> -0.50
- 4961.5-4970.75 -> -0.49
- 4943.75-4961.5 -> -0.34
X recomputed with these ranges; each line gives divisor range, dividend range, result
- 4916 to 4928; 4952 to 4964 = 1.06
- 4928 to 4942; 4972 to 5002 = 1.01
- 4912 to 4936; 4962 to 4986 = 1.04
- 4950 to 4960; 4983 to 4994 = 0.99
